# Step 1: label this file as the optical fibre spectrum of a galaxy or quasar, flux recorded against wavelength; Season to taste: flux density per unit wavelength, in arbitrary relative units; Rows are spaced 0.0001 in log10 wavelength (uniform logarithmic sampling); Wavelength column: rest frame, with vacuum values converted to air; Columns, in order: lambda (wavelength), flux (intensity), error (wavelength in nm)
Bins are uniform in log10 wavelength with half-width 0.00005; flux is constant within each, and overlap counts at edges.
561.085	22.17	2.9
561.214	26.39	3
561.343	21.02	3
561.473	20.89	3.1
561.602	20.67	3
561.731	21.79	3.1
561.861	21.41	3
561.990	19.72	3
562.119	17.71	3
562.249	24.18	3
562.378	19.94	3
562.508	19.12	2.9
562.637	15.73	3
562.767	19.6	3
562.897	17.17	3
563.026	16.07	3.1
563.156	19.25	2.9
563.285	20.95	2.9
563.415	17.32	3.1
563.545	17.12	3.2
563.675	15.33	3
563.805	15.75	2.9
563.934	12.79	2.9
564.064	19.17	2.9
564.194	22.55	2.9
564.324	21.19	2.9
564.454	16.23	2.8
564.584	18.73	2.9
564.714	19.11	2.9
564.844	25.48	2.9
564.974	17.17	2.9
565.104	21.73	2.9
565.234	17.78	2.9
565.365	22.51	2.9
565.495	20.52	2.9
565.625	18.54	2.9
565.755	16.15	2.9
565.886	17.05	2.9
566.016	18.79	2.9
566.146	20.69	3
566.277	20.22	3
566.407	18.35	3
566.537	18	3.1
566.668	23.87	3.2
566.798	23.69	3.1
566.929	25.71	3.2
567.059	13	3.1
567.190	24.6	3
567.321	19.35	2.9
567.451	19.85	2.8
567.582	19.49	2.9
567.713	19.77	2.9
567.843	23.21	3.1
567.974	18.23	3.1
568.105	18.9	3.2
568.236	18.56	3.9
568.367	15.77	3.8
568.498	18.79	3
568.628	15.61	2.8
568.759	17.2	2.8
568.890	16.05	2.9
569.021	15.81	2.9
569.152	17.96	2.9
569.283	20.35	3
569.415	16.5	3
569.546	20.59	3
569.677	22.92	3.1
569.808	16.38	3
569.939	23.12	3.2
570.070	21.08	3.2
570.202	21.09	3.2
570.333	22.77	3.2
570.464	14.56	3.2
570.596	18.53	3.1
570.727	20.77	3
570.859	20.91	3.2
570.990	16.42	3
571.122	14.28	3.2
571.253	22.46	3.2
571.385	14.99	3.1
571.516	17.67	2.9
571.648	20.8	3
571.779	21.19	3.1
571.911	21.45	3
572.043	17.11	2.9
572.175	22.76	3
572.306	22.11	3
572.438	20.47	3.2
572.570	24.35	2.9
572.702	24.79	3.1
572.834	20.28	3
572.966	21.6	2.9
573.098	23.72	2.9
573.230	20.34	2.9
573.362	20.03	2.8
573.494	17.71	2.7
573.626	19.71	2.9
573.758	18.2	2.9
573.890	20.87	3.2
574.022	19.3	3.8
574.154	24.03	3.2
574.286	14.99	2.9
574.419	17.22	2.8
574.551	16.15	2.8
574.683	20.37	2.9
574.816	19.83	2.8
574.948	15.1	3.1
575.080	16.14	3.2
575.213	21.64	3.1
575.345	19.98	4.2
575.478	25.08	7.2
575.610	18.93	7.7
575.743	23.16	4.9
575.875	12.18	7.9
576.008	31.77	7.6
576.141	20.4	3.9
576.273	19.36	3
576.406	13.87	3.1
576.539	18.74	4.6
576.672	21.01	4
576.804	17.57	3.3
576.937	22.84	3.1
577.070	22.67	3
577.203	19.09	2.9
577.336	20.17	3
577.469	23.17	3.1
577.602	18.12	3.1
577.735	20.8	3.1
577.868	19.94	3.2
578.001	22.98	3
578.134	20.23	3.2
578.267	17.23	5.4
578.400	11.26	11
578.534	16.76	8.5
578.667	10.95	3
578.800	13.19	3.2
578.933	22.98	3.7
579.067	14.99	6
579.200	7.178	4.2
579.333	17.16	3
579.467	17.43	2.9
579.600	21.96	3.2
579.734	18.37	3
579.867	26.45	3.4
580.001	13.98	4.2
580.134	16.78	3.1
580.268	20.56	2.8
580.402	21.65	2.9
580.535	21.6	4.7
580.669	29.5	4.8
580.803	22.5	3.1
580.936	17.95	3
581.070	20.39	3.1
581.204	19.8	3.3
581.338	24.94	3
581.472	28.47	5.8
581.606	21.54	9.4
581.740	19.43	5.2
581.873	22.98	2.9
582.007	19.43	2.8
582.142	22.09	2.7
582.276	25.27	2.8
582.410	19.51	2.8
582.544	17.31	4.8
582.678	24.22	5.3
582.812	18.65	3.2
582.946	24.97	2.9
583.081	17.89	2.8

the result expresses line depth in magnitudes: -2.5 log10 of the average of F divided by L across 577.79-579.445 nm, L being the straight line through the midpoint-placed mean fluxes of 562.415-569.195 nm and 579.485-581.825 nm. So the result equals 0.280 mag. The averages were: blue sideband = 18.9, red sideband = 21.5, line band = 16.3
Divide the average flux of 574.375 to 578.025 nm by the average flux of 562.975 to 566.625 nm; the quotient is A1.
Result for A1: 1.06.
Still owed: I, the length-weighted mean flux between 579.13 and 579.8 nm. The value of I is 16.4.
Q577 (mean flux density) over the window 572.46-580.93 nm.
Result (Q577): 19.5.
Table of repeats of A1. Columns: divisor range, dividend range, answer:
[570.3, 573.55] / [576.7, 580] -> 0.92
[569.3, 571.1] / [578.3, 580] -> 0.84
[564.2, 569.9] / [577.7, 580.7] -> 0.94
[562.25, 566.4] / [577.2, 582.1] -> 1.04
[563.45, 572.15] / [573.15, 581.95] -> 1.02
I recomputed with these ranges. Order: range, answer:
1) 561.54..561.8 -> 21.2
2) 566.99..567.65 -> 19.3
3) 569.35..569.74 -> 20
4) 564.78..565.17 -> 21.5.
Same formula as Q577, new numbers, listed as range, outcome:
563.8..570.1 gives 19.3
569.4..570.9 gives 20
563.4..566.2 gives 18.7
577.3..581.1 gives 18.8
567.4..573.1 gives 19.5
